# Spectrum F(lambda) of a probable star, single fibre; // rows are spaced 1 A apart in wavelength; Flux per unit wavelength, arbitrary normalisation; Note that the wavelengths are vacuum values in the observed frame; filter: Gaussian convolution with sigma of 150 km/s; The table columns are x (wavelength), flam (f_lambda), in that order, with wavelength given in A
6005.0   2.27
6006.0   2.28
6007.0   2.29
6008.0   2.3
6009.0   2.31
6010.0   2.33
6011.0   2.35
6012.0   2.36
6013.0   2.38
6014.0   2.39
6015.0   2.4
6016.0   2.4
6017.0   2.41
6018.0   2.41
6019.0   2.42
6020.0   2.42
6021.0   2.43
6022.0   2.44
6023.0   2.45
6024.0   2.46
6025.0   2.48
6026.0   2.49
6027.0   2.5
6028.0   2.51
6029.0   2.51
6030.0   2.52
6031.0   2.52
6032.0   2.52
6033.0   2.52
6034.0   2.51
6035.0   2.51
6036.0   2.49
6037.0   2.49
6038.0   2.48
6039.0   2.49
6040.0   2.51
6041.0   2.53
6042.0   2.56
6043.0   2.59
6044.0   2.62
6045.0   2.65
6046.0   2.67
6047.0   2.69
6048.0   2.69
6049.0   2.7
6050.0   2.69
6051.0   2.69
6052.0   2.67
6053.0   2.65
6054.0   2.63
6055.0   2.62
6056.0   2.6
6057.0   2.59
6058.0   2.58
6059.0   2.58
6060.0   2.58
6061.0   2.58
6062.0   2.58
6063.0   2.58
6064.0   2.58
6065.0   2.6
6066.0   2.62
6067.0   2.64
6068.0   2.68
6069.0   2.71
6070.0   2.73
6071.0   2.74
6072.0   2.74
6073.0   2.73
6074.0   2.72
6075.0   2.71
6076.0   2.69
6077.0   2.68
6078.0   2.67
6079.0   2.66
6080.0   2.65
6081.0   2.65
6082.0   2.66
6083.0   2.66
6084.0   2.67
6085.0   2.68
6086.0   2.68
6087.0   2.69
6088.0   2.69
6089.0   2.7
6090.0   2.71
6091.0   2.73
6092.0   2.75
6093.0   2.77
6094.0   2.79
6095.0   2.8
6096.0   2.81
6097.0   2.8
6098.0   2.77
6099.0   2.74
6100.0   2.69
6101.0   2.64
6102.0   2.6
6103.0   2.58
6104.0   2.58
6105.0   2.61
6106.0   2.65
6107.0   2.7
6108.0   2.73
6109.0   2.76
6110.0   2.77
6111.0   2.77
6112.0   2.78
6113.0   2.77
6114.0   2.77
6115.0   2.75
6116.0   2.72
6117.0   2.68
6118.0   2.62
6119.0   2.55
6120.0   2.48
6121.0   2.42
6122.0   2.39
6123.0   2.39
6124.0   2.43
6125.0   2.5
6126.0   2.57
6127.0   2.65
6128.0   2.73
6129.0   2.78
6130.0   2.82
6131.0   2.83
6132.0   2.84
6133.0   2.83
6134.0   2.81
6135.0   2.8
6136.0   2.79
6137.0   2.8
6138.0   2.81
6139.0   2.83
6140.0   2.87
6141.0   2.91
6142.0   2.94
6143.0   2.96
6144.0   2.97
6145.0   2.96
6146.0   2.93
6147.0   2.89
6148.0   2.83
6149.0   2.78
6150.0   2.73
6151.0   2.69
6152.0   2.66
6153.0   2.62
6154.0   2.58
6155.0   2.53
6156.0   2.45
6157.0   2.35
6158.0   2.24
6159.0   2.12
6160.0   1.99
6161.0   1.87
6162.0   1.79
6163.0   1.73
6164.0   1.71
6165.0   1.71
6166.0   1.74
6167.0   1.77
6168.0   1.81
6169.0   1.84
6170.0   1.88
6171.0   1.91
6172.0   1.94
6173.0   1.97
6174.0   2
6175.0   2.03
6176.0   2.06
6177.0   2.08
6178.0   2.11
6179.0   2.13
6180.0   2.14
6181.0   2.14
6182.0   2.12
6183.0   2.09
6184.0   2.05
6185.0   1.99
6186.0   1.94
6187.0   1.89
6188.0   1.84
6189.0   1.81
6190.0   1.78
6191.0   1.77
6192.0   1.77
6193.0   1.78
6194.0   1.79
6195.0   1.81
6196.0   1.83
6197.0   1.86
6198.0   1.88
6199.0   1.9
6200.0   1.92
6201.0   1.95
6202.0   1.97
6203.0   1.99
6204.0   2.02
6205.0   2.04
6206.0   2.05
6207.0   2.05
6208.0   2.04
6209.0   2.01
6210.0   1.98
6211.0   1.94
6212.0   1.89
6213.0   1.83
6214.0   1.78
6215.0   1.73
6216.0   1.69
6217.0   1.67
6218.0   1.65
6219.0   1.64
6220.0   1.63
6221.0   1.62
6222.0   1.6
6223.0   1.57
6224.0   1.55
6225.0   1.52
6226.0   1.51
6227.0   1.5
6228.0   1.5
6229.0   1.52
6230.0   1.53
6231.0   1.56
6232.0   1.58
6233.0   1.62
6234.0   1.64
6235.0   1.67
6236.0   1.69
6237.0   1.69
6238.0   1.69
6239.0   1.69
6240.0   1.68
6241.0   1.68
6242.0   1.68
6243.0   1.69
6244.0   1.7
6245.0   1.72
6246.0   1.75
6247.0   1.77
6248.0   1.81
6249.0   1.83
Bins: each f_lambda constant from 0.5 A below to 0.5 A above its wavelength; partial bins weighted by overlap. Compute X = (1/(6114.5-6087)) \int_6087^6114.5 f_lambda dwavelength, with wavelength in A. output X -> 2.72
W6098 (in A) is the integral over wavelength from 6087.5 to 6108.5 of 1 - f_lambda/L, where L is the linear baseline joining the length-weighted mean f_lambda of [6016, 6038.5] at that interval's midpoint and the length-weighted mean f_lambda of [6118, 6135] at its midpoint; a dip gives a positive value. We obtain -1.0 A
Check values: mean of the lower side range 2.48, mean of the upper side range 2.63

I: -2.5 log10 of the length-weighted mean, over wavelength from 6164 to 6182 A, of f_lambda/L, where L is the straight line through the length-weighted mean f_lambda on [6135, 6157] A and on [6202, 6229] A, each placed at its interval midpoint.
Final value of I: 0.21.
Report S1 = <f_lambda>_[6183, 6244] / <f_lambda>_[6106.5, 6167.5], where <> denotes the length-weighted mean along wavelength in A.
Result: 0.69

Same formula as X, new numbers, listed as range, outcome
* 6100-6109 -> 2.65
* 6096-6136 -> 2.68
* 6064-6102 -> 2.7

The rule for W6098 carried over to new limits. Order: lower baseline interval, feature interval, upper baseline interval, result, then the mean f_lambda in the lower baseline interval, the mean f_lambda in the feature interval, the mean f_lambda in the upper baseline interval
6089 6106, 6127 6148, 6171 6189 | -4.2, 2.71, 2.85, 2.02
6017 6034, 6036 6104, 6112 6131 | -3.0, 2.47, 2.66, 2.62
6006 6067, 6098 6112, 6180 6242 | -2.8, 2.52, 2.69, 1.79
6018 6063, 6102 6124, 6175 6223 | -3.7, 2.55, 2.64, 1.9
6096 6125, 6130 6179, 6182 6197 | -3.8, 2.65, 2.4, 1.88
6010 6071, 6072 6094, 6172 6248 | -3.1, 2.54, 2.7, 1.81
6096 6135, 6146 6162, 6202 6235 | -1.0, 2.67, 2.48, 1.74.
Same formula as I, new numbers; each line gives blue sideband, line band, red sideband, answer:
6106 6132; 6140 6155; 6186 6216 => -0.17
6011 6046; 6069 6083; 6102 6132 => -0.05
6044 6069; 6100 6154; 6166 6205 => -0.21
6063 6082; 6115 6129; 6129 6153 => 0.09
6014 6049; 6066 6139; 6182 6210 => -0.19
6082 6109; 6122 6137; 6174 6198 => -0.12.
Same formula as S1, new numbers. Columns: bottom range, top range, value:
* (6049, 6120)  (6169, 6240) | 0.68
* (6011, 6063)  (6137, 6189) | 0.90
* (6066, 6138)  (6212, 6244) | 0.61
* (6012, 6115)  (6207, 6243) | 0.64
